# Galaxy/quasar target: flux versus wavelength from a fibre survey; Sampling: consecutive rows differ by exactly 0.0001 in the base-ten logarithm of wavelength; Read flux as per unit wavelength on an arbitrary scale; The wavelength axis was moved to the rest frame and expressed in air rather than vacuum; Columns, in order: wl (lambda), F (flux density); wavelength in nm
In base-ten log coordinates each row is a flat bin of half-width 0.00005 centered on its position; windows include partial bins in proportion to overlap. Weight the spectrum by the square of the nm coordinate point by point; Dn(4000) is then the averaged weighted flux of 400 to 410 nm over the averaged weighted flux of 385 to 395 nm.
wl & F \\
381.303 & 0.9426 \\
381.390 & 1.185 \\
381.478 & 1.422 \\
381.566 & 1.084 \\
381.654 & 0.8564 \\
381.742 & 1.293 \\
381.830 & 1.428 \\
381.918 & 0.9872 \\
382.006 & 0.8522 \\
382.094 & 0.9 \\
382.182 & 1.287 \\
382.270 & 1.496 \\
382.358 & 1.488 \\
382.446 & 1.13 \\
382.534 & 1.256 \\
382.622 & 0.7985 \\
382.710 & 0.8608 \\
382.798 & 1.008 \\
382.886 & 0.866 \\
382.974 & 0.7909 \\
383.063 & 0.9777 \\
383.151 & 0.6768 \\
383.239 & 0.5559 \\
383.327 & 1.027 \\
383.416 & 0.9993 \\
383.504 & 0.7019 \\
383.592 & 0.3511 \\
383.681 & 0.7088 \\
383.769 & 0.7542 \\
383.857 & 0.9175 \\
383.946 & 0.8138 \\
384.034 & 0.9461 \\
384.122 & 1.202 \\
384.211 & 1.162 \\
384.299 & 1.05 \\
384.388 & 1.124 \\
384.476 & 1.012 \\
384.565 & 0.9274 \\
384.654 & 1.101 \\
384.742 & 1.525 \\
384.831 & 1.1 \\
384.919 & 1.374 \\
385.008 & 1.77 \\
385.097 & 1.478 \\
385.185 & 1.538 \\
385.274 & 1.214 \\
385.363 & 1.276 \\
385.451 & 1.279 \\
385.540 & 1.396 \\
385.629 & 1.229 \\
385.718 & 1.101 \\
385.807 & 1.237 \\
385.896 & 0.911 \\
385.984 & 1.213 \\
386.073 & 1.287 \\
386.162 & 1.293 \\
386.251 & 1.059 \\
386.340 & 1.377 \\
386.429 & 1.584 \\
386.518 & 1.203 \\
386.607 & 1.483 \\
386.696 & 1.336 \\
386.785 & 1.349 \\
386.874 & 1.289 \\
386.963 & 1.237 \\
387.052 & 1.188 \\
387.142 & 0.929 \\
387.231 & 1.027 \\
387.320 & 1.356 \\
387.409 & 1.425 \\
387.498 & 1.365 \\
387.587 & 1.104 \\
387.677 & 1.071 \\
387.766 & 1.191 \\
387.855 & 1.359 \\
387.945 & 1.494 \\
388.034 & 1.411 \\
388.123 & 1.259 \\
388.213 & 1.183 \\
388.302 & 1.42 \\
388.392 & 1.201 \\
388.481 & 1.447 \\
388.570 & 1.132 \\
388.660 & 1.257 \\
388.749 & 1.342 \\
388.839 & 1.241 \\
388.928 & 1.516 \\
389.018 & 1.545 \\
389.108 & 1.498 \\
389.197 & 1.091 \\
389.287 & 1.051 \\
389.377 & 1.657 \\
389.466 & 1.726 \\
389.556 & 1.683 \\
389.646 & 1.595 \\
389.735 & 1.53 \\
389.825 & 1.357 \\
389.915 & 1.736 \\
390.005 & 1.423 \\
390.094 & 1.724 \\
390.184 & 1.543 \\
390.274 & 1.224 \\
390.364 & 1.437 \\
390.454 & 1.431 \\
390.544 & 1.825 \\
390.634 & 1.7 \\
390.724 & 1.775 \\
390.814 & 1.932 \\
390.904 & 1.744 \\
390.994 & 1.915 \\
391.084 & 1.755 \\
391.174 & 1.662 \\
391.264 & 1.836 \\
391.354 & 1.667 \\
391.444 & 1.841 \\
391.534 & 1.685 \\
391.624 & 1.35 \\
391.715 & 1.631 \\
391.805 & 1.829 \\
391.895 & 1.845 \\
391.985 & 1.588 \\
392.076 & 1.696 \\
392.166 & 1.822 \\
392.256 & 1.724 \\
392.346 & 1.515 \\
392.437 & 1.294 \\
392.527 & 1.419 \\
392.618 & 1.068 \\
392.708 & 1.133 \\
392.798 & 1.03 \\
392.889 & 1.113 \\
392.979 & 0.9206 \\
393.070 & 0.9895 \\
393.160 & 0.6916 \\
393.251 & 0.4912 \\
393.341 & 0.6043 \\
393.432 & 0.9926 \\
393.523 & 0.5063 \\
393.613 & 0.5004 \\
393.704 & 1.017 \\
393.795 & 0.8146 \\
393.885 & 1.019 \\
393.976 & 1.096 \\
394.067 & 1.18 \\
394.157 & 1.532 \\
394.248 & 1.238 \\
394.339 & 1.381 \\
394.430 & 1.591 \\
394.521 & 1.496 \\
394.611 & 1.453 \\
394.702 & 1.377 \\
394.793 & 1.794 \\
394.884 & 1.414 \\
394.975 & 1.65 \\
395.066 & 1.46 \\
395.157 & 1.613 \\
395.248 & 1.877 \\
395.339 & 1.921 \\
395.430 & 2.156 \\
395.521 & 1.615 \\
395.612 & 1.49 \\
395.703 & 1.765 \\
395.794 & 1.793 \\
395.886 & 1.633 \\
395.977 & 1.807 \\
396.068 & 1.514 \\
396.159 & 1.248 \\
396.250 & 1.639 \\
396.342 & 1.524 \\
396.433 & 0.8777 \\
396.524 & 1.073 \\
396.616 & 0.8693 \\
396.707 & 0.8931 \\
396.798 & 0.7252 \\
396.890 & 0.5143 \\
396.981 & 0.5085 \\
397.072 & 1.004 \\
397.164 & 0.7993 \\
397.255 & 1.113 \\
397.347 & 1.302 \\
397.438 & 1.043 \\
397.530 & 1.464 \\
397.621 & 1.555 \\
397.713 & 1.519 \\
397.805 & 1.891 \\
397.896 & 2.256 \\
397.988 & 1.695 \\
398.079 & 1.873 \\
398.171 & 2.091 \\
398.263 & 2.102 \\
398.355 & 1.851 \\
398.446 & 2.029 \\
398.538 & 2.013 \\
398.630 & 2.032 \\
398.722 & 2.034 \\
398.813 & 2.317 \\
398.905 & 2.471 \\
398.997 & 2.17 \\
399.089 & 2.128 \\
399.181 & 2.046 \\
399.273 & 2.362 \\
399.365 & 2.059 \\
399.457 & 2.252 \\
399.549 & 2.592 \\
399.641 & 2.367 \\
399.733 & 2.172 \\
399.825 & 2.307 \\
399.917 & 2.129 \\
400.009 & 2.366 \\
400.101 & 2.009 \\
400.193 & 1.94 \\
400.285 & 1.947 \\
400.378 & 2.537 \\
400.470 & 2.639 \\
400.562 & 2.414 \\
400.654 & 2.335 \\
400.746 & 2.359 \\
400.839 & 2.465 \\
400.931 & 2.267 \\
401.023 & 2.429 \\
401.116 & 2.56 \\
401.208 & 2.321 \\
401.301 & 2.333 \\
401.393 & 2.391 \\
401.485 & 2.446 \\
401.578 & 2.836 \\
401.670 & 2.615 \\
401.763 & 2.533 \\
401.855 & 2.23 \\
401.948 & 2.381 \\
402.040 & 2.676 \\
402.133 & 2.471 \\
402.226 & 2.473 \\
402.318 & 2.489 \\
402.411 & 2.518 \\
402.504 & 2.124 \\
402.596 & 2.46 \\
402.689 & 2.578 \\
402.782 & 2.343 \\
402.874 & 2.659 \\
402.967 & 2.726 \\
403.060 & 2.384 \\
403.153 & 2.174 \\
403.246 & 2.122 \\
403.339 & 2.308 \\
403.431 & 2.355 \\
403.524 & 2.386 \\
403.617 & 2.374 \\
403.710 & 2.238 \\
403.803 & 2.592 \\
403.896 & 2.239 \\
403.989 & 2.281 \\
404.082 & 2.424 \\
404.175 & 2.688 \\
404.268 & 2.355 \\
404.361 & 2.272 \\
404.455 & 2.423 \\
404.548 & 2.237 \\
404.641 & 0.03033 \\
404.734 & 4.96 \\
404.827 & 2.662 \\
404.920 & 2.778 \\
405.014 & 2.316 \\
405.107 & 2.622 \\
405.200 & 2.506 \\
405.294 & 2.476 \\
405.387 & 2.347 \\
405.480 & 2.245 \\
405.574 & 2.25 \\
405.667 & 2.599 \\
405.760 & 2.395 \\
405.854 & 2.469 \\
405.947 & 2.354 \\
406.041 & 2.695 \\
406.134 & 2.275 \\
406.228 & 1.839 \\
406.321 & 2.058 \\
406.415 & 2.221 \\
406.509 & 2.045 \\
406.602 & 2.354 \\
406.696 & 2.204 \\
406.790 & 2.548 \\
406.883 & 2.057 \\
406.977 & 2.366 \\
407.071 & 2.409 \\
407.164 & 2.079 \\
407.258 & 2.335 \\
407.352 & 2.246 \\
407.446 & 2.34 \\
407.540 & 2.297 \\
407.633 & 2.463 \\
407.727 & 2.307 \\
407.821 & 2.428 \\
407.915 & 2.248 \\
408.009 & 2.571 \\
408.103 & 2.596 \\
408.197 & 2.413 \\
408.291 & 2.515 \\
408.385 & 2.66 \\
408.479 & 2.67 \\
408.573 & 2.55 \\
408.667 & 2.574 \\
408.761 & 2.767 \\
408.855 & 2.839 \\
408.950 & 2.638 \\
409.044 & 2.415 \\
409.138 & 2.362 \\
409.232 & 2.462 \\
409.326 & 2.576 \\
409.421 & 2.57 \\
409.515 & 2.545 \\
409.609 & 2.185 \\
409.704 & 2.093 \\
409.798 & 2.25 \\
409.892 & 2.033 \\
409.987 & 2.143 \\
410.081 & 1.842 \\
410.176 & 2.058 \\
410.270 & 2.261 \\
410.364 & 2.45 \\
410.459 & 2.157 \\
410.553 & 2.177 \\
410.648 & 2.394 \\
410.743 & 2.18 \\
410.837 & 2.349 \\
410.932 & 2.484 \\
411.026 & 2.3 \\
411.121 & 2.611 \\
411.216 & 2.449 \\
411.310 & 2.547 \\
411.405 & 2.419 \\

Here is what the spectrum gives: 1.90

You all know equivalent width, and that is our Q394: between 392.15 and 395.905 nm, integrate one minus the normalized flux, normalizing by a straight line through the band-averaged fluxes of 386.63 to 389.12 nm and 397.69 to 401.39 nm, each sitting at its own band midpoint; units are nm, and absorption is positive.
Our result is 0.99 nm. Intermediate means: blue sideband 1.29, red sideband 2.2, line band 1.31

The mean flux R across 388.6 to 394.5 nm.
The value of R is 1.39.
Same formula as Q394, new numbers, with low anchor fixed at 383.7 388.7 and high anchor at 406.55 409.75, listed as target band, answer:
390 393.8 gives 0.33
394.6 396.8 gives 0.30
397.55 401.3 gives -0.41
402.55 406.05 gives -0.33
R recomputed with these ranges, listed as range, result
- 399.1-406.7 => 2.37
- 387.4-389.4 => 1.31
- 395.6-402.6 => 1.96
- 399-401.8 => 2.34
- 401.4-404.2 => 2.44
